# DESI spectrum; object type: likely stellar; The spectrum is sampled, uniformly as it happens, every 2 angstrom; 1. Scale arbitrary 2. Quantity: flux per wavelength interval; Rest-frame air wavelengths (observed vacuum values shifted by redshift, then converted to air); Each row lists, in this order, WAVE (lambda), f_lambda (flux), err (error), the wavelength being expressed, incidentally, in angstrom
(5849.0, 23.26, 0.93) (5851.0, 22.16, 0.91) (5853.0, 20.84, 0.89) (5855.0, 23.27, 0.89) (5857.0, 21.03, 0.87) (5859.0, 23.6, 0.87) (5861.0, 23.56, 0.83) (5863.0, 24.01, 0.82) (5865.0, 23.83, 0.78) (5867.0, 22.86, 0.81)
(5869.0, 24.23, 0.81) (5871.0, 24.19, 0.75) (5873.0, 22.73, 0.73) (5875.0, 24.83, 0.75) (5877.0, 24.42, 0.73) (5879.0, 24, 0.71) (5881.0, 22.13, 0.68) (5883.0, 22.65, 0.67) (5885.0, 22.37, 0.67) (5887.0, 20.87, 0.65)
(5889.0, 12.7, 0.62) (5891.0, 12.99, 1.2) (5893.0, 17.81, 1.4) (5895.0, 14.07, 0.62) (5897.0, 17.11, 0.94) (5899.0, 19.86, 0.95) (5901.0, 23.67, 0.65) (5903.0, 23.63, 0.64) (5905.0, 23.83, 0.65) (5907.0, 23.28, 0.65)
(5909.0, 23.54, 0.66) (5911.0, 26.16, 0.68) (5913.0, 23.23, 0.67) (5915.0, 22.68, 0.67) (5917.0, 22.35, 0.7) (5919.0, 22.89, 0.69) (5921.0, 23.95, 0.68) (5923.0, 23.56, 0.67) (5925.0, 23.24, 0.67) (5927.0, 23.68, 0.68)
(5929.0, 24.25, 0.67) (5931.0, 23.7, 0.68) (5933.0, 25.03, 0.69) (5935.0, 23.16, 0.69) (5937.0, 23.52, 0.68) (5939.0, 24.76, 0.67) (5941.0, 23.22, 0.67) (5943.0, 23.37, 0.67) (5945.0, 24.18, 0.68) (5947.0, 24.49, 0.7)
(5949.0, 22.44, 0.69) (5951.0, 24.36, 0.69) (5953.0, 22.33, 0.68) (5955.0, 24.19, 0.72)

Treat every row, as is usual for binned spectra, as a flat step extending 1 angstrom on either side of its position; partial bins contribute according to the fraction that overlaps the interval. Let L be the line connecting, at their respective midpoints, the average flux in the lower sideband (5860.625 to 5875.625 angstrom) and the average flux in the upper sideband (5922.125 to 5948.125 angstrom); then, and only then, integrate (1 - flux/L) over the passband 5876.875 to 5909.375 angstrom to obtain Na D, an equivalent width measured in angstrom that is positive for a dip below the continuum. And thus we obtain 4.7 angstrom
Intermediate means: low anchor 23.8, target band 20.4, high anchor 23.9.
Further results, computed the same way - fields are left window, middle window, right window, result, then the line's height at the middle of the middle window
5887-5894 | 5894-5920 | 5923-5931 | -3.87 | 19.2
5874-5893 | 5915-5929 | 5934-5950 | -0.43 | 22.6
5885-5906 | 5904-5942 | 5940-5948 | -3.67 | 21.7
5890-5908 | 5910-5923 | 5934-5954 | -1.49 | 21.1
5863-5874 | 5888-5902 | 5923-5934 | 4.05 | 23.8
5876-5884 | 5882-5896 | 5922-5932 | 3.43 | 23.4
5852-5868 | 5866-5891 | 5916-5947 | 1.21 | 23.1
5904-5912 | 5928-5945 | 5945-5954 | -0.13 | 23.7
